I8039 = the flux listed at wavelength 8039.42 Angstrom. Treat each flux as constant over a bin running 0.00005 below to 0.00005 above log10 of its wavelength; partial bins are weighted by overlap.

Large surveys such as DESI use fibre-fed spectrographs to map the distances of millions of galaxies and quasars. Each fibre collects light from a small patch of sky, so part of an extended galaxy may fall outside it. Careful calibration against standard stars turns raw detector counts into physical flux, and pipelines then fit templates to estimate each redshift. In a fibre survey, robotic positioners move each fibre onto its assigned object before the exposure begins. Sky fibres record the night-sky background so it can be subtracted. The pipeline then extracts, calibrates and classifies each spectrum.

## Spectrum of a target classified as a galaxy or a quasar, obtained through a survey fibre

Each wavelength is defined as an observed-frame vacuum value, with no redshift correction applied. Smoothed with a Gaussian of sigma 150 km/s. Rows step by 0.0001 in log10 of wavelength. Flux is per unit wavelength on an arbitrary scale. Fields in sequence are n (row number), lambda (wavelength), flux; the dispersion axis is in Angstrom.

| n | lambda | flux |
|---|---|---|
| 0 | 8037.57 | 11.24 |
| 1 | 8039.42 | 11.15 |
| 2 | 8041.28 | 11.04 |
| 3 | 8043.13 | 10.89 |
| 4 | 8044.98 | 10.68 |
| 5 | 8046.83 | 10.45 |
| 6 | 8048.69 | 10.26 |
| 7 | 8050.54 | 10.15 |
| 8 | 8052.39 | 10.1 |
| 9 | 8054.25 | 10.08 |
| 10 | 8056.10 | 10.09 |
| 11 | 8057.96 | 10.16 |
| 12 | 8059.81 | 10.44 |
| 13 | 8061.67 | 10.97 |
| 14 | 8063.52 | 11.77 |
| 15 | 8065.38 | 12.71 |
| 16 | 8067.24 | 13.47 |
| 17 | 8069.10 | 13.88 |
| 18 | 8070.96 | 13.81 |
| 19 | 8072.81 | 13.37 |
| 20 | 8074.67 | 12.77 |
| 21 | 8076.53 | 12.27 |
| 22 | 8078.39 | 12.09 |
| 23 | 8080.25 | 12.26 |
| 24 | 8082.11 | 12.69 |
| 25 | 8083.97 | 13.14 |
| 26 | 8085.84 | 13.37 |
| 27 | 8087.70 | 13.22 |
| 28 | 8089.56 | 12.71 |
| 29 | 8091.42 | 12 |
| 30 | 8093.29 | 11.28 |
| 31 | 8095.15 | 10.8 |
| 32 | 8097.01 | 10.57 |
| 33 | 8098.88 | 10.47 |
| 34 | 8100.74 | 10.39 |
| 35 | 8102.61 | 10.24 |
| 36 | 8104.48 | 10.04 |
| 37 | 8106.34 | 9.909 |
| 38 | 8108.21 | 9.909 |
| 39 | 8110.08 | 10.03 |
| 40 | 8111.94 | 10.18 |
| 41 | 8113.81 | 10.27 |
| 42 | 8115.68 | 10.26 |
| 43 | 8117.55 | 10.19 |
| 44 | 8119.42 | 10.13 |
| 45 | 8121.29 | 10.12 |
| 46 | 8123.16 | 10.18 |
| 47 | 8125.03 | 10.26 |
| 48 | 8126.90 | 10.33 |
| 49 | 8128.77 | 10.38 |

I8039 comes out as 11.15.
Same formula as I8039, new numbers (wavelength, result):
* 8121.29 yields 10.12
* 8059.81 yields 10.44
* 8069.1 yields 13.88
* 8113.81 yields 10.27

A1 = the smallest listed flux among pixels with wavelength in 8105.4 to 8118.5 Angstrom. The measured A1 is 9.909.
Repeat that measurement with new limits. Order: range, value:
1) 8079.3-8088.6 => 12.26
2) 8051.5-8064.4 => 10.08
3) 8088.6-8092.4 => 12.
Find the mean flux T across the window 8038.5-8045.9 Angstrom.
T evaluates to 10.9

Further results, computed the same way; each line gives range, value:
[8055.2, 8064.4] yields 10.7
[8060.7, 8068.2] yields 12.2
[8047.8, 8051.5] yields 10.2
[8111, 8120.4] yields 10.2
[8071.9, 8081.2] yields 12.5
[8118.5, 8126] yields 10.2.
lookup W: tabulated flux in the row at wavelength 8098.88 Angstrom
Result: 10.47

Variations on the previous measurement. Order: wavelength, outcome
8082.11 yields 12.69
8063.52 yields 11.77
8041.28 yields 11.04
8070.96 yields 13.81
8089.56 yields 12.71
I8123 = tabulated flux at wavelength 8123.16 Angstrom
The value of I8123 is 10.18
